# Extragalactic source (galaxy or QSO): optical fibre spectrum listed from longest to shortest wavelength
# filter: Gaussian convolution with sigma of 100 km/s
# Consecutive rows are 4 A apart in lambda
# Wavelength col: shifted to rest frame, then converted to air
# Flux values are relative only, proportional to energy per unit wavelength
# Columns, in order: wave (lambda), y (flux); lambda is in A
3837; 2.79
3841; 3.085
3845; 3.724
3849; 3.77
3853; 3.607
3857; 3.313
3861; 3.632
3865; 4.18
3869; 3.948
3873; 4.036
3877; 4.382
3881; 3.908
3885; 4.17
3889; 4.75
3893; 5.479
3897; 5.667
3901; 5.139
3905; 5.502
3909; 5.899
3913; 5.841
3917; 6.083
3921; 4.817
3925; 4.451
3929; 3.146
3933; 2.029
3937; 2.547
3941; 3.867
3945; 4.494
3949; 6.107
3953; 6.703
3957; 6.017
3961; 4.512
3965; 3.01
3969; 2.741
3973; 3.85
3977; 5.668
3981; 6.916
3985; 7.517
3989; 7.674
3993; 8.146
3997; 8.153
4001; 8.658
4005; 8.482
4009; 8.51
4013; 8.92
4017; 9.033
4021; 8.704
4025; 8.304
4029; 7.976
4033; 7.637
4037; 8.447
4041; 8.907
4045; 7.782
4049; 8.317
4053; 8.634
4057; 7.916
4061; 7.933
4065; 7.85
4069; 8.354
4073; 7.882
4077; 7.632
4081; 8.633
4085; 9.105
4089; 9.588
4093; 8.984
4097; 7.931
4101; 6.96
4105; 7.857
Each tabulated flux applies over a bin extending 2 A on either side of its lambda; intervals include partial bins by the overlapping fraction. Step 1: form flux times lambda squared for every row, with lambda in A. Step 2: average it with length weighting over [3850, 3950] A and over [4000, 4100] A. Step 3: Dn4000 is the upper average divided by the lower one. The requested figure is 2.05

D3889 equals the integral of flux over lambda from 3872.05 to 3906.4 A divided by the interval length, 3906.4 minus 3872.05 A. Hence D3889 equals 4.79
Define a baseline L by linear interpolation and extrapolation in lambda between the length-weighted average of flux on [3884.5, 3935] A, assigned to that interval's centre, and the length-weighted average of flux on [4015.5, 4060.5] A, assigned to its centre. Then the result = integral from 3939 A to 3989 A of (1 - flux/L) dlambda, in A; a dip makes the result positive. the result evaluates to 8.8 A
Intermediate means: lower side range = 4.86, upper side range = 8.31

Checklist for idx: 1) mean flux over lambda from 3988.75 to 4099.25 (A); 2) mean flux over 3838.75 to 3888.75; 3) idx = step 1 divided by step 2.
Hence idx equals 2.18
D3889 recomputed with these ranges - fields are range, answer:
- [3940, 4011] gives 6.2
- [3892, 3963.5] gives 4.88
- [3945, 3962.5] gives 5.72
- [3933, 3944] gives 3.11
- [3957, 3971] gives 3.79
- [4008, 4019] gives 8.85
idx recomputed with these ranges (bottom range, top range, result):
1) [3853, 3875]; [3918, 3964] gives 1.17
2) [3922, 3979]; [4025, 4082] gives 1.92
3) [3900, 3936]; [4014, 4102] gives 1.77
